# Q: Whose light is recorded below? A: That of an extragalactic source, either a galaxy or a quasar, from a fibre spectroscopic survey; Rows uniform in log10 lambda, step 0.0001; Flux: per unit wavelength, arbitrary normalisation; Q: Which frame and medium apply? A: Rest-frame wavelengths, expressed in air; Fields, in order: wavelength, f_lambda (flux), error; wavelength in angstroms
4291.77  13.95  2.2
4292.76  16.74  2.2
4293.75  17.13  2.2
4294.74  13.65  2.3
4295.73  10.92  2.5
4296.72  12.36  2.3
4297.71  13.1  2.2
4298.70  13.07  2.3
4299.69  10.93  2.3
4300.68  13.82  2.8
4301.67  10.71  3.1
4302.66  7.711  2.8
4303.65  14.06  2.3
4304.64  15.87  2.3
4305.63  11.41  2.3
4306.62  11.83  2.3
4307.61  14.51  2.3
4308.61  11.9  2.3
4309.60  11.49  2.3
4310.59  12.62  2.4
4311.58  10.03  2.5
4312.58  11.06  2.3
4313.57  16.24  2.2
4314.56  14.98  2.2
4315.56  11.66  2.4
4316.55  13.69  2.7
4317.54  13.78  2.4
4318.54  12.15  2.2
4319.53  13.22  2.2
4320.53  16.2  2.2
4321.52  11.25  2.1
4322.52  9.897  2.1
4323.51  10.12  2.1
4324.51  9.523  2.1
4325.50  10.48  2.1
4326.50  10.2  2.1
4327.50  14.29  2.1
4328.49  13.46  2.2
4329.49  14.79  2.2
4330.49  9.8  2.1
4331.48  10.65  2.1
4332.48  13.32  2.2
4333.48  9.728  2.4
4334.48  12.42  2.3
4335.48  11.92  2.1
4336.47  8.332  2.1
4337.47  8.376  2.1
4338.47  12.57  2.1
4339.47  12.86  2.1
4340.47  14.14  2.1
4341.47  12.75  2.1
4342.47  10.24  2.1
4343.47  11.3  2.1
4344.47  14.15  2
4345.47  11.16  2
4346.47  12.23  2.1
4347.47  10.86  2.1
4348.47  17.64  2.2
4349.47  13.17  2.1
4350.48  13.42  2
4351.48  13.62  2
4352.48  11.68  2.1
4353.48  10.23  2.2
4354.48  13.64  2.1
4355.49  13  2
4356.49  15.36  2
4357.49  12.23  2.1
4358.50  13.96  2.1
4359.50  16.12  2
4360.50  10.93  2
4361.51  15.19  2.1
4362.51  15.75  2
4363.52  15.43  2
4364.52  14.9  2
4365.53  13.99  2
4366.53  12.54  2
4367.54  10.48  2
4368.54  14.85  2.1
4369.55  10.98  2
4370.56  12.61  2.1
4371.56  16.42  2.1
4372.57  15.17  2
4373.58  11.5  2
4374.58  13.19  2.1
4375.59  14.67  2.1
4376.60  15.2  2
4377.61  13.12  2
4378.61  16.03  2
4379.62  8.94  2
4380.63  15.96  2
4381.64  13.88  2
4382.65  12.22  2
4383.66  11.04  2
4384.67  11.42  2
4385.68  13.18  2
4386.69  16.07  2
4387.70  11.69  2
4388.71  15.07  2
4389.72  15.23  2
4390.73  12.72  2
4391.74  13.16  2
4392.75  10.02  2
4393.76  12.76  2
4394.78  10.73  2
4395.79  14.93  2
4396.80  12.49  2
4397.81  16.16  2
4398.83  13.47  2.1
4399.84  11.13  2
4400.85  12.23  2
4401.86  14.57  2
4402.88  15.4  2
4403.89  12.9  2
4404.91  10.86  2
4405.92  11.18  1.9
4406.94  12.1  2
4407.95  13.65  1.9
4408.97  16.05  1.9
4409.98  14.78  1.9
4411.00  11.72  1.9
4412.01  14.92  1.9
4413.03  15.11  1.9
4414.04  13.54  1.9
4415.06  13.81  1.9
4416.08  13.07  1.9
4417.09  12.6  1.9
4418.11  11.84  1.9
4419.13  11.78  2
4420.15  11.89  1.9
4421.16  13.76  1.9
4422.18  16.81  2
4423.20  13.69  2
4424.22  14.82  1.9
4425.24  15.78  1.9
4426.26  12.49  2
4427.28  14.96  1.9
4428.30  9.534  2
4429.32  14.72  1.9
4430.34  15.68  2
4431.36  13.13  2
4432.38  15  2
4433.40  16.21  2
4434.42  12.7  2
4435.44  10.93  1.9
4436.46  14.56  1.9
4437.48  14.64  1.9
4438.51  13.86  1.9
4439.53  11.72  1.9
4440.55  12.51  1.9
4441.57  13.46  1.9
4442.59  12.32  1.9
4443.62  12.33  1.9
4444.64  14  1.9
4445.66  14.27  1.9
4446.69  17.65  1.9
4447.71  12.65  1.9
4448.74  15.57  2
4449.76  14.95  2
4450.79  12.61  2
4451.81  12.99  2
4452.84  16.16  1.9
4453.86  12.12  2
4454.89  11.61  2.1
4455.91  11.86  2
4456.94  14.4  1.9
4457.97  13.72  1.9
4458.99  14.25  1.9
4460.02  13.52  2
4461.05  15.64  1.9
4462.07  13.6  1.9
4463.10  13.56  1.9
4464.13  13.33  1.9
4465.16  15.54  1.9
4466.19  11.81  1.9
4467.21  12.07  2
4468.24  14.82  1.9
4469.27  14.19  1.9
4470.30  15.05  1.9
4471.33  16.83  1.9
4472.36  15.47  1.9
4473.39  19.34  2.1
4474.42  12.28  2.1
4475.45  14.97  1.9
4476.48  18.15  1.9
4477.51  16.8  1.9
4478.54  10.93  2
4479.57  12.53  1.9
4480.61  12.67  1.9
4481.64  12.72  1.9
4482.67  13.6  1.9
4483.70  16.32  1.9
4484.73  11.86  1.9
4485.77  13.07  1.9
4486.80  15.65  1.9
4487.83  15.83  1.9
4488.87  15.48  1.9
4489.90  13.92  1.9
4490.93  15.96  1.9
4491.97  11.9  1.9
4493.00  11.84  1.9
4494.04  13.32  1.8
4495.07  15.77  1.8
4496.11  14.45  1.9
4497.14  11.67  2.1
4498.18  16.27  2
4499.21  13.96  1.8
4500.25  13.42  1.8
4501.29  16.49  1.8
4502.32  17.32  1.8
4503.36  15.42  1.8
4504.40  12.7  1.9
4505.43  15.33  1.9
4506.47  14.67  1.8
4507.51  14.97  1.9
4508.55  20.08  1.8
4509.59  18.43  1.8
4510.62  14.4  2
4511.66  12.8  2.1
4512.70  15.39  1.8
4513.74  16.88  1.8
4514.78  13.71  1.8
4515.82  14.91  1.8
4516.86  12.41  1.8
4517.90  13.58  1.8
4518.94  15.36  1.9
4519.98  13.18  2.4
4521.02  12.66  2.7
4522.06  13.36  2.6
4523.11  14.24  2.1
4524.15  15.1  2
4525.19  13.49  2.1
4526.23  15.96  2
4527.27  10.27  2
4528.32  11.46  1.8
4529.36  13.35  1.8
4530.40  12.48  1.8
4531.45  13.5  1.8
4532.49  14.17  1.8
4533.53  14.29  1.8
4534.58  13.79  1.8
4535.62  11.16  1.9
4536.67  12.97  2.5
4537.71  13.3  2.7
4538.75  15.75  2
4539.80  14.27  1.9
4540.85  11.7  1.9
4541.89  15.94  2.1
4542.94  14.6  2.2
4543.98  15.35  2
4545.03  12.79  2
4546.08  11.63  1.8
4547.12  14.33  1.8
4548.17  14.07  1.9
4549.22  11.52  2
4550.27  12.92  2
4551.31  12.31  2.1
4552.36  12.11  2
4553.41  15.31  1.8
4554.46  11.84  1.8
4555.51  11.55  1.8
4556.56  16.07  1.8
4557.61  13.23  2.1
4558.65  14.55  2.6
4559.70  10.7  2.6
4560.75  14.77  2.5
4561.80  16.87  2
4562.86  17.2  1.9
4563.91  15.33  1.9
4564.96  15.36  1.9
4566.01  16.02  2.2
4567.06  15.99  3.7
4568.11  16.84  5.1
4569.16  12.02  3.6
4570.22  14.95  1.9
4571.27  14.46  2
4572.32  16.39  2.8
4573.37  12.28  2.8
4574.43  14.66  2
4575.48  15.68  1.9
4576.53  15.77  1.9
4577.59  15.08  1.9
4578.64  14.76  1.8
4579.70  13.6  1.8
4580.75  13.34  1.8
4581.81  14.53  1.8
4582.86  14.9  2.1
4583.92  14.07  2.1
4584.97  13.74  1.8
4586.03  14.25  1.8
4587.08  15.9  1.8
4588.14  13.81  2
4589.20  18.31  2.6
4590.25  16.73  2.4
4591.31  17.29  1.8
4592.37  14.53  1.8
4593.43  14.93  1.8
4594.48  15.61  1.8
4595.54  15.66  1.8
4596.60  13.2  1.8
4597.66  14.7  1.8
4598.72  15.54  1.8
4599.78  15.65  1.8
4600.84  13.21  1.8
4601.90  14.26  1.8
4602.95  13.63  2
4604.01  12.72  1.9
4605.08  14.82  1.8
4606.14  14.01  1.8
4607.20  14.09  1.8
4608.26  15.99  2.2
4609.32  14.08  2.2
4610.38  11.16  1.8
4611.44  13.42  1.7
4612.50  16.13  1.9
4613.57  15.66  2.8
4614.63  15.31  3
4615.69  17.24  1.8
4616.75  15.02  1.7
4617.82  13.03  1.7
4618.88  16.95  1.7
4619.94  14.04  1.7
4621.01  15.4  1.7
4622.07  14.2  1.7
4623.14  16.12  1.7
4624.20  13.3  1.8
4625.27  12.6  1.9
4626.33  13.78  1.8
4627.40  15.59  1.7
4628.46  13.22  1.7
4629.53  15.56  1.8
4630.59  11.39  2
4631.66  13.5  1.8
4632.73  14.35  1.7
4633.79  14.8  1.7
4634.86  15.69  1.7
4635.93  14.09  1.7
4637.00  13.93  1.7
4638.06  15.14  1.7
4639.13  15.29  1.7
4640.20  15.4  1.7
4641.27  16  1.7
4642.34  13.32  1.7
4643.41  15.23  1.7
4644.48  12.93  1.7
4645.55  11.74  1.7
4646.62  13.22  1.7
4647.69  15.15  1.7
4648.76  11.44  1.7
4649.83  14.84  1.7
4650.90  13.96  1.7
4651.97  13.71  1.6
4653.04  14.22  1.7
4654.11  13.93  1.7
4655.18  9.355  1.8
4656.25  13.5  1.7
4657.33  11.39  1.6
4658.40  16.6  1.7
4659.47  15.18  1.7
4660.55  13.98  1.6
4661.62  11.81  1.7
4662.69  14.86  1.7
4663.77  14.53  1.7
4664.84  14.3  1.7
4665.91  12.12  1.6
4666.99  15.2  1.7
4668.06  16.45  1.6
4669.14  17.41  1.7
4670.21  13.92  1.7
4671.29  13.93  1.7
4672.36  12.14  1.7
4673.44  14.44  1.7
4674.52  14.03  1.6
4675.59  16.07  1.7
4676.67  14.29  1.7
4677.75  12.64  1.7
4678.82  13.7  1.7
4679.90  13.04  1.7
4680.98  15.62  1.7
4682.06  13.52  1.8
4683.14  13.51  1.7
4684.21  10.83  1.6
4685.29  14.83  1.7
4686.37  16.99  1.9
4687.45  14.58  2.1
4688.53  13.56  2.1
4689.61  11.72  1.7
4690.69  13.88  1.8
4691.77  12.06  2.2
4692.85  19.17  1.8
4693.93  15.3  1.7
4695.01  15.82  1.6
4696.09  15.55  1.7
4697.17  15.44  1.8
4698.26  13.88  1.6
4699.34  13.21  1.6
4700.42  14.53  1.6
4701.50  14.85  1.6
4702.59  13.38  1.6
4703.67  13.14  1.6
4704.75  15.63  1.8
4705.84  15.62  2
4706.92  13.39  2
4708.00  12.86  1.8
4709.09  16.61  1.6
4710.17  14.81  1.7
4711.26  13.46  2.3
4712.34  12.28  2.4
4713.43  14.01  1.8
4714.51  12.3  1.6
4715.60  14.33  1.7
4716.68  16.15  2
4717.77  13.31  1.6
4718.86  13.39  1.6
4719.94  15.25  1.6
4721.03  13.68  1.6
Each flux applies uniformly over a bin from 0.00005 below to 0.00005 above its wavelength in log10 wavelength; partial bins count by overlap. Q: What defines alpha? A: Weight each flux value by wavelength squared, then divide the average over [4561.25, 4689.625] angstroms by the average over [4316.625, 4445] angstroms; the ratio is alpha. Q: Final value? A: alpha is 1.2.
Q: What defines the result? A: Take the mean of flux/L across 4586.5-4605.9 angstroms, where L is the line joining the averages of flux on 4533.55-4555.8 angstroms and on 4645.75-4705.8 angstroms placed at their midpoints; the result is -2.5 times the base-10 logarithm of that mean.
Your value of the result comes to -0.10 mag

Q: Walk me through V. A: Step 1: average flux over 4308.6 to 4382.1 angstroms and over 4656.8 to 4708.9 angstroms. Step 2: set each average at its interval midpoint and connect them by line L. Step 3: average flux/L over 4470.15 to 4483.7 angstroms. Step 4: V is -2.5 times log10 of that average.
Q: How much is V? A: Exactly -0.108 mag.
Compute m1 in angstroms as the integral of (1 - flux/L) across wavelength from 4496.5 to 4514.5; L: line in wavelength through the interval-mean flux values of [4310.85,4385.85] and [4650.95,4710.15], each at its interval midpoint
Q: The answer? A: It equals -2.5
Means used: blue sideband 12.8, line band 15.3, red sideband 14.2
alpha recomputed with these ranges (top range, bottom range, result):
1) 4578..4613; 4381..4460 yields 1.17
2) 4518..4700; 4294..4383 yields 1.26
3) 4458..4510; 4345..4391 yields 1.14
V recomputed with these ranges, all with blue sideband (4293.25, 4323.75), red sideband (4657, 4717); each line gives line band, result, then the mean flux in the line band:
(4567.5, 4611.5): -0.06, 14.6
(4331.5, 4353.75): 0.06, 12.1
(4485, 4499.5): -0.06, 14.2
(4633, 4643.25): -0.06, 14.9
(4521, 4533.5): 0.01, 13.4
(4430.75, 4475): -0.05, 13.9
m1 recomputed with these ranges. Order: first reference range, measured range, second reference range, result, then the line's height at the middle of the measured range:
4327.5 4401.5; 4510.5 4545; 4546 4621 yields 0.9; 14.2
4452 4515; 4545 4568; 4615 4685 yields 0.5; 14.3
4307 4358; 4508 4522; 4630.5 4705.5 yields -1.6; 13.3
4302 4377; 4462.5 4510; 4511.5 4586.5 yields -3.4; 13.6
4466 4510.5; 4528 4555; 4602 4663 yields 2.1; 14.5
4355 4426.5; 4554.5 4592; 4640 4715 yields -2.6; 13.9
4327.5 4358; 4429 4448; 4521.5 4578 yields -1.0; 13.1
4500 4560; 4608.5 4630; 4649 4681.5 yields -0.9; 14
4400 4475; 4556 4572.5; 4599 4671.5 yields -1.1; 14.1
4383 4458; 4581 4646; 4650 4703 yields -2.9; 14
